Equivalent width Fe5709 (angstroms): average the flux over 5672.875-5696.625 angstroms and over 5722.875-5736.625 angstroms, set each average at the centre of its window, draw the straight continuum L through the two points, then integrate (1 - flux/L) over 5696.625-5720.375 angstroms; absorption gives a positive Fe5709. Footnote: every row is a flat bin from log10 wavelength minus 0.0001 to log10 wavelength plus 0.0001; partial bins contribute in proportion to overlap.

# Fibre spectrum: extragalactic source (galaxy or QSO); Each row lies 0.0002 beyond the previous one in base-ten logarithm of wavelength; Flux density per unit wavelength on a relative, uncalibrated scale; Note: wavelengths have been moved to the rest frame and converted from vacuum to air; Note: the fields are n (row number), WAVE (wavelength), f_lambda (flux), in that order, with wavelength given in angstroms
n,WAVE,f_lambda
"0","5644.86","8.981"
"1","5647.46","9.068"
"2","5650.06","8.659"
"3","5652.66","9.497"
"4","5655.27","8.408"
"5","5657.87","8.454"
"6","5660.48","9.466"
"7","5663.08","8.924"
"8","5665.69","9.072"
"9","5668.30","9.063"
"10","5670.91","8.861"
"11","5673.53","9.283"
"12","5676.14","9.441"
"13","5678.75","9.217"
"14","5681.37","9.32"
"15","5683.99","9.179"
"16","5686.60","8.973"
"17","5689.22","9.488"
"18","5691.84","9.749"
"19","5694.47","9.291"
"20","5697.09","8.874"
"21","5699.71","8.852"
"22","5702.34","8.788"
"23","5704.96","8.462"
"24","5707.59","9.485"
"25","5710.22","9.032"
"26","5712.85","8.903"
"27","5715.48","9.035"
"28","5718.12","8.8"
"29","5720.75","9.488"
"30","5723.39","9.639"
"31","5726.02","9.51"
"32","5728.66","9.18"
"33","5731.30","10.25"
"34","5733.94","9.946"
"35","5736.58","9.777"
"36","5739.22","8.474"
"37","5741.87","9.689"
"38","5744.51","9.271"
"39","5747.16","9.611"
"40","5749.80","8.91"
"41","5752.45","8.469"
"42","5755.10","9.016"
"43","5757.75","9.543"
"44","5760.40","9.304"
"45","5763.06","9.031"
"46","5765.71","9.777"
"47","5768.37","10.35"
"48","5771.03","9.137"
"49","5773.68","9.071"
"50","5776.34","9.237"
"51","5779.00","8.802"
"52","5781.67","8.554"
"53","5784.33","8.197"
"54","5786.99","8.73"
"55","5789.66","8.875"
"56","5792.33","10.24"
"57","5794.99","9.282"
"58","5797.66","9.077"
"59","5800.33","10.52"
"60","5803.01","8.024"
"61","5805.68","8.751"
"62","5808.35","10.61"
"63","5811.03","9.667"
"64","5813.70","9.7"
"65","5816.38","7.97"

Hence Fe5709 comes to 1.5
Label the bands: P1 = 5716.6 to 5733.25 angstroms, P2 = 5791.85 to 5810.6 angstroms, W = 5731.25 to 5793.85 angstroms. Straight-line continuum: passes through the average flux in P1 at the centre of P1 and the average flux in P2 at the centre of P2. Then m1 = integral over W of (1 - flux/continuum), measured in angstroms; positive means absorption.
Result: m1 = 1.6 angstroms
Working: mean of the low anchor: 9.49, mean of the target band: 9.24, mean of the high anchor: 9.48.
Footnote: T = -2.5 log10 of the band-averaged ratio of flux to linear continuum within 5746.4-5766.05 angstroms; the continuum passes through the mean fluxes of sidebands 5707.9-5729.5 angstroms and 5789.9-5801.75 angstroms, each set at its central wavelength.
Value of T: 0.031 mag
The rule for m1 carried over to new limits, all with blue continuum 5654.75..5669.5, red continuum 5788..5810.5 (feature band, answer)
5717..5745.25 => -0.9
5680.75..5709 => -0.3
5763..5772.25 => -0.3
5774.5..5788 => 0.9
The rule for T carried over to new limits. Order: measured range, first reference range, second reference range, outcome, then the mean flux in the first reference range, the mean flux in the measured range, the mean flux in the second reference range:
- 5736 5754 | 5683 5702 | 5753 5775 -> 0.02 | 9.18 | 9.15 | 9.37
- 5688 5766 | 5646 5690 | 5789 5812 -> 0.00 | 9.08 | 9.25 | 9.46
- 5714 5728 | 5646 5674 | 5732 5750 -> 0.01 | 8.97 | 9.28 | 9.44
